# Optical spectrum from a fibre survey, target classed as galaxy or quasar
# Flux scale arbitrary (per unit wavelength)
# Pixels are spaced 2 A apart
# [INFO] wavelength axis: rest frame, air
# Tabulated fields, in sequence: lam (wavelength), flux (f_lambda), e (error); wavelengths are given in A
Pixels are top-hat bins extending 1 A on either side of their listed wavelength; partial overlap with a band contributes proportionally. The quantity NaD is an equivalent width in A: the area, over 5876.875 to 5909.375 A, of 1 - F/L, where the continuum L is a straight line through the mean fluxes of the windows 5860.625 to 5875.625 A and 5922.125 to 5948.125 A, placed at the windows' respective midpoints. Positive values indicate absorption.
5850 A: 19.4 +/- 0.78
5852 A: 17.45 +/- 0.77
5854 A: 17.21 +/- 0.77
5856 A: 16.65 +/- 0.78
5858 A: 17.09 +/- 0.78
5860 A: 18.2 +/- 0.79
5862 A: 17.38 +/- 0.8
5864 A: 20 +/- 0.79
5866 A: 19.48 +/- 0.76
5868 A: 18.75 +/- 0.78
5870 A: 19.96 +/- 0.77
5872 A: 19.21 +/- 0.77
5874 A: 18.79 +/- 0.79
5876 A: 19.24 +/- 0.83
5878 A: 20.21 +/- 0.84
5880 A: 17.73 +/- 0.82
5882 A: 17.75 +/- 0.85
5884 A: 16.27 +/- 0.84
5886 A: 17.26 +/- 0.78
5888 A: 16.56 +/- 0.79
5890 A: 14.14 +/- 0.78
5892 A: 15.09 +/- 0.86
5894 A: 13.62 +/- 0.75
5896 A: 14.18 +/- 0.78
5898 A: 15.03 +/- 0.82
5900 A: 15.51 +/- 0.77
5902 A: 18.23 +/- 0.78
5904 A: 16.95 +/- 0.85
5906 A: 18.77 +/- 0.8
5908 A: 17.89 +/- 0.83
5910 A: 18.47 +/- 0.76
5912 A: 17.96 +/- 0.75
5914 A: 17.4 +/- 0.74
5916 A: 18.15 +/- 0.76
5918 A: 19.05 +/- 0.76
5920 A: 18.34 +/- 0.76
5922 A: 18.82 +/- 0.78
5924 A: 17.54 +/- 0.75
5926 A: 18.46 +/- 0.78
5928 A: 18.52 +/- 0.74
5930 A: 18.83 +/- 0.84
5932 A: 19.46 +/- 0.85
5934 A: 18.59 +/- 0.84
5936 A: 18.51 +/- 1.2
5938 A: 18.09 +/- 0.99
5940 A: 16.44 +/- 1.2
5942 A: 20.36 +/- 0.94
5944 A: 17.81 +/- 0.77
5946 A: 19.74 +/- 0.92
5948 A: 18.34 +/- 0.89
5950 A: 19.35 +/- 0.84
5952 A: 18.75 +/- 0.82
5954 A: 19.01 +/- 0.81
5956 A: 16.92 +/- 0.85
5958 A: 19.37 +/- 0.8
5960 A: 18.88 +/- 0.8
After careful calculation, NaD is 3.9 A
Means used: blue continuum 19.1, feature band 16.6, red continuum 18.5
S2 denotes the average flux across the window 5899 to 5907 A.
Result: 17.4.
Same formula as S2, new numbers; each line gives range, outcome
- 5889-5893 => 14.6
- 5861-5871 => 19.1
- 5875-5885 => 18.2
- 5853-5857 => 16.9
